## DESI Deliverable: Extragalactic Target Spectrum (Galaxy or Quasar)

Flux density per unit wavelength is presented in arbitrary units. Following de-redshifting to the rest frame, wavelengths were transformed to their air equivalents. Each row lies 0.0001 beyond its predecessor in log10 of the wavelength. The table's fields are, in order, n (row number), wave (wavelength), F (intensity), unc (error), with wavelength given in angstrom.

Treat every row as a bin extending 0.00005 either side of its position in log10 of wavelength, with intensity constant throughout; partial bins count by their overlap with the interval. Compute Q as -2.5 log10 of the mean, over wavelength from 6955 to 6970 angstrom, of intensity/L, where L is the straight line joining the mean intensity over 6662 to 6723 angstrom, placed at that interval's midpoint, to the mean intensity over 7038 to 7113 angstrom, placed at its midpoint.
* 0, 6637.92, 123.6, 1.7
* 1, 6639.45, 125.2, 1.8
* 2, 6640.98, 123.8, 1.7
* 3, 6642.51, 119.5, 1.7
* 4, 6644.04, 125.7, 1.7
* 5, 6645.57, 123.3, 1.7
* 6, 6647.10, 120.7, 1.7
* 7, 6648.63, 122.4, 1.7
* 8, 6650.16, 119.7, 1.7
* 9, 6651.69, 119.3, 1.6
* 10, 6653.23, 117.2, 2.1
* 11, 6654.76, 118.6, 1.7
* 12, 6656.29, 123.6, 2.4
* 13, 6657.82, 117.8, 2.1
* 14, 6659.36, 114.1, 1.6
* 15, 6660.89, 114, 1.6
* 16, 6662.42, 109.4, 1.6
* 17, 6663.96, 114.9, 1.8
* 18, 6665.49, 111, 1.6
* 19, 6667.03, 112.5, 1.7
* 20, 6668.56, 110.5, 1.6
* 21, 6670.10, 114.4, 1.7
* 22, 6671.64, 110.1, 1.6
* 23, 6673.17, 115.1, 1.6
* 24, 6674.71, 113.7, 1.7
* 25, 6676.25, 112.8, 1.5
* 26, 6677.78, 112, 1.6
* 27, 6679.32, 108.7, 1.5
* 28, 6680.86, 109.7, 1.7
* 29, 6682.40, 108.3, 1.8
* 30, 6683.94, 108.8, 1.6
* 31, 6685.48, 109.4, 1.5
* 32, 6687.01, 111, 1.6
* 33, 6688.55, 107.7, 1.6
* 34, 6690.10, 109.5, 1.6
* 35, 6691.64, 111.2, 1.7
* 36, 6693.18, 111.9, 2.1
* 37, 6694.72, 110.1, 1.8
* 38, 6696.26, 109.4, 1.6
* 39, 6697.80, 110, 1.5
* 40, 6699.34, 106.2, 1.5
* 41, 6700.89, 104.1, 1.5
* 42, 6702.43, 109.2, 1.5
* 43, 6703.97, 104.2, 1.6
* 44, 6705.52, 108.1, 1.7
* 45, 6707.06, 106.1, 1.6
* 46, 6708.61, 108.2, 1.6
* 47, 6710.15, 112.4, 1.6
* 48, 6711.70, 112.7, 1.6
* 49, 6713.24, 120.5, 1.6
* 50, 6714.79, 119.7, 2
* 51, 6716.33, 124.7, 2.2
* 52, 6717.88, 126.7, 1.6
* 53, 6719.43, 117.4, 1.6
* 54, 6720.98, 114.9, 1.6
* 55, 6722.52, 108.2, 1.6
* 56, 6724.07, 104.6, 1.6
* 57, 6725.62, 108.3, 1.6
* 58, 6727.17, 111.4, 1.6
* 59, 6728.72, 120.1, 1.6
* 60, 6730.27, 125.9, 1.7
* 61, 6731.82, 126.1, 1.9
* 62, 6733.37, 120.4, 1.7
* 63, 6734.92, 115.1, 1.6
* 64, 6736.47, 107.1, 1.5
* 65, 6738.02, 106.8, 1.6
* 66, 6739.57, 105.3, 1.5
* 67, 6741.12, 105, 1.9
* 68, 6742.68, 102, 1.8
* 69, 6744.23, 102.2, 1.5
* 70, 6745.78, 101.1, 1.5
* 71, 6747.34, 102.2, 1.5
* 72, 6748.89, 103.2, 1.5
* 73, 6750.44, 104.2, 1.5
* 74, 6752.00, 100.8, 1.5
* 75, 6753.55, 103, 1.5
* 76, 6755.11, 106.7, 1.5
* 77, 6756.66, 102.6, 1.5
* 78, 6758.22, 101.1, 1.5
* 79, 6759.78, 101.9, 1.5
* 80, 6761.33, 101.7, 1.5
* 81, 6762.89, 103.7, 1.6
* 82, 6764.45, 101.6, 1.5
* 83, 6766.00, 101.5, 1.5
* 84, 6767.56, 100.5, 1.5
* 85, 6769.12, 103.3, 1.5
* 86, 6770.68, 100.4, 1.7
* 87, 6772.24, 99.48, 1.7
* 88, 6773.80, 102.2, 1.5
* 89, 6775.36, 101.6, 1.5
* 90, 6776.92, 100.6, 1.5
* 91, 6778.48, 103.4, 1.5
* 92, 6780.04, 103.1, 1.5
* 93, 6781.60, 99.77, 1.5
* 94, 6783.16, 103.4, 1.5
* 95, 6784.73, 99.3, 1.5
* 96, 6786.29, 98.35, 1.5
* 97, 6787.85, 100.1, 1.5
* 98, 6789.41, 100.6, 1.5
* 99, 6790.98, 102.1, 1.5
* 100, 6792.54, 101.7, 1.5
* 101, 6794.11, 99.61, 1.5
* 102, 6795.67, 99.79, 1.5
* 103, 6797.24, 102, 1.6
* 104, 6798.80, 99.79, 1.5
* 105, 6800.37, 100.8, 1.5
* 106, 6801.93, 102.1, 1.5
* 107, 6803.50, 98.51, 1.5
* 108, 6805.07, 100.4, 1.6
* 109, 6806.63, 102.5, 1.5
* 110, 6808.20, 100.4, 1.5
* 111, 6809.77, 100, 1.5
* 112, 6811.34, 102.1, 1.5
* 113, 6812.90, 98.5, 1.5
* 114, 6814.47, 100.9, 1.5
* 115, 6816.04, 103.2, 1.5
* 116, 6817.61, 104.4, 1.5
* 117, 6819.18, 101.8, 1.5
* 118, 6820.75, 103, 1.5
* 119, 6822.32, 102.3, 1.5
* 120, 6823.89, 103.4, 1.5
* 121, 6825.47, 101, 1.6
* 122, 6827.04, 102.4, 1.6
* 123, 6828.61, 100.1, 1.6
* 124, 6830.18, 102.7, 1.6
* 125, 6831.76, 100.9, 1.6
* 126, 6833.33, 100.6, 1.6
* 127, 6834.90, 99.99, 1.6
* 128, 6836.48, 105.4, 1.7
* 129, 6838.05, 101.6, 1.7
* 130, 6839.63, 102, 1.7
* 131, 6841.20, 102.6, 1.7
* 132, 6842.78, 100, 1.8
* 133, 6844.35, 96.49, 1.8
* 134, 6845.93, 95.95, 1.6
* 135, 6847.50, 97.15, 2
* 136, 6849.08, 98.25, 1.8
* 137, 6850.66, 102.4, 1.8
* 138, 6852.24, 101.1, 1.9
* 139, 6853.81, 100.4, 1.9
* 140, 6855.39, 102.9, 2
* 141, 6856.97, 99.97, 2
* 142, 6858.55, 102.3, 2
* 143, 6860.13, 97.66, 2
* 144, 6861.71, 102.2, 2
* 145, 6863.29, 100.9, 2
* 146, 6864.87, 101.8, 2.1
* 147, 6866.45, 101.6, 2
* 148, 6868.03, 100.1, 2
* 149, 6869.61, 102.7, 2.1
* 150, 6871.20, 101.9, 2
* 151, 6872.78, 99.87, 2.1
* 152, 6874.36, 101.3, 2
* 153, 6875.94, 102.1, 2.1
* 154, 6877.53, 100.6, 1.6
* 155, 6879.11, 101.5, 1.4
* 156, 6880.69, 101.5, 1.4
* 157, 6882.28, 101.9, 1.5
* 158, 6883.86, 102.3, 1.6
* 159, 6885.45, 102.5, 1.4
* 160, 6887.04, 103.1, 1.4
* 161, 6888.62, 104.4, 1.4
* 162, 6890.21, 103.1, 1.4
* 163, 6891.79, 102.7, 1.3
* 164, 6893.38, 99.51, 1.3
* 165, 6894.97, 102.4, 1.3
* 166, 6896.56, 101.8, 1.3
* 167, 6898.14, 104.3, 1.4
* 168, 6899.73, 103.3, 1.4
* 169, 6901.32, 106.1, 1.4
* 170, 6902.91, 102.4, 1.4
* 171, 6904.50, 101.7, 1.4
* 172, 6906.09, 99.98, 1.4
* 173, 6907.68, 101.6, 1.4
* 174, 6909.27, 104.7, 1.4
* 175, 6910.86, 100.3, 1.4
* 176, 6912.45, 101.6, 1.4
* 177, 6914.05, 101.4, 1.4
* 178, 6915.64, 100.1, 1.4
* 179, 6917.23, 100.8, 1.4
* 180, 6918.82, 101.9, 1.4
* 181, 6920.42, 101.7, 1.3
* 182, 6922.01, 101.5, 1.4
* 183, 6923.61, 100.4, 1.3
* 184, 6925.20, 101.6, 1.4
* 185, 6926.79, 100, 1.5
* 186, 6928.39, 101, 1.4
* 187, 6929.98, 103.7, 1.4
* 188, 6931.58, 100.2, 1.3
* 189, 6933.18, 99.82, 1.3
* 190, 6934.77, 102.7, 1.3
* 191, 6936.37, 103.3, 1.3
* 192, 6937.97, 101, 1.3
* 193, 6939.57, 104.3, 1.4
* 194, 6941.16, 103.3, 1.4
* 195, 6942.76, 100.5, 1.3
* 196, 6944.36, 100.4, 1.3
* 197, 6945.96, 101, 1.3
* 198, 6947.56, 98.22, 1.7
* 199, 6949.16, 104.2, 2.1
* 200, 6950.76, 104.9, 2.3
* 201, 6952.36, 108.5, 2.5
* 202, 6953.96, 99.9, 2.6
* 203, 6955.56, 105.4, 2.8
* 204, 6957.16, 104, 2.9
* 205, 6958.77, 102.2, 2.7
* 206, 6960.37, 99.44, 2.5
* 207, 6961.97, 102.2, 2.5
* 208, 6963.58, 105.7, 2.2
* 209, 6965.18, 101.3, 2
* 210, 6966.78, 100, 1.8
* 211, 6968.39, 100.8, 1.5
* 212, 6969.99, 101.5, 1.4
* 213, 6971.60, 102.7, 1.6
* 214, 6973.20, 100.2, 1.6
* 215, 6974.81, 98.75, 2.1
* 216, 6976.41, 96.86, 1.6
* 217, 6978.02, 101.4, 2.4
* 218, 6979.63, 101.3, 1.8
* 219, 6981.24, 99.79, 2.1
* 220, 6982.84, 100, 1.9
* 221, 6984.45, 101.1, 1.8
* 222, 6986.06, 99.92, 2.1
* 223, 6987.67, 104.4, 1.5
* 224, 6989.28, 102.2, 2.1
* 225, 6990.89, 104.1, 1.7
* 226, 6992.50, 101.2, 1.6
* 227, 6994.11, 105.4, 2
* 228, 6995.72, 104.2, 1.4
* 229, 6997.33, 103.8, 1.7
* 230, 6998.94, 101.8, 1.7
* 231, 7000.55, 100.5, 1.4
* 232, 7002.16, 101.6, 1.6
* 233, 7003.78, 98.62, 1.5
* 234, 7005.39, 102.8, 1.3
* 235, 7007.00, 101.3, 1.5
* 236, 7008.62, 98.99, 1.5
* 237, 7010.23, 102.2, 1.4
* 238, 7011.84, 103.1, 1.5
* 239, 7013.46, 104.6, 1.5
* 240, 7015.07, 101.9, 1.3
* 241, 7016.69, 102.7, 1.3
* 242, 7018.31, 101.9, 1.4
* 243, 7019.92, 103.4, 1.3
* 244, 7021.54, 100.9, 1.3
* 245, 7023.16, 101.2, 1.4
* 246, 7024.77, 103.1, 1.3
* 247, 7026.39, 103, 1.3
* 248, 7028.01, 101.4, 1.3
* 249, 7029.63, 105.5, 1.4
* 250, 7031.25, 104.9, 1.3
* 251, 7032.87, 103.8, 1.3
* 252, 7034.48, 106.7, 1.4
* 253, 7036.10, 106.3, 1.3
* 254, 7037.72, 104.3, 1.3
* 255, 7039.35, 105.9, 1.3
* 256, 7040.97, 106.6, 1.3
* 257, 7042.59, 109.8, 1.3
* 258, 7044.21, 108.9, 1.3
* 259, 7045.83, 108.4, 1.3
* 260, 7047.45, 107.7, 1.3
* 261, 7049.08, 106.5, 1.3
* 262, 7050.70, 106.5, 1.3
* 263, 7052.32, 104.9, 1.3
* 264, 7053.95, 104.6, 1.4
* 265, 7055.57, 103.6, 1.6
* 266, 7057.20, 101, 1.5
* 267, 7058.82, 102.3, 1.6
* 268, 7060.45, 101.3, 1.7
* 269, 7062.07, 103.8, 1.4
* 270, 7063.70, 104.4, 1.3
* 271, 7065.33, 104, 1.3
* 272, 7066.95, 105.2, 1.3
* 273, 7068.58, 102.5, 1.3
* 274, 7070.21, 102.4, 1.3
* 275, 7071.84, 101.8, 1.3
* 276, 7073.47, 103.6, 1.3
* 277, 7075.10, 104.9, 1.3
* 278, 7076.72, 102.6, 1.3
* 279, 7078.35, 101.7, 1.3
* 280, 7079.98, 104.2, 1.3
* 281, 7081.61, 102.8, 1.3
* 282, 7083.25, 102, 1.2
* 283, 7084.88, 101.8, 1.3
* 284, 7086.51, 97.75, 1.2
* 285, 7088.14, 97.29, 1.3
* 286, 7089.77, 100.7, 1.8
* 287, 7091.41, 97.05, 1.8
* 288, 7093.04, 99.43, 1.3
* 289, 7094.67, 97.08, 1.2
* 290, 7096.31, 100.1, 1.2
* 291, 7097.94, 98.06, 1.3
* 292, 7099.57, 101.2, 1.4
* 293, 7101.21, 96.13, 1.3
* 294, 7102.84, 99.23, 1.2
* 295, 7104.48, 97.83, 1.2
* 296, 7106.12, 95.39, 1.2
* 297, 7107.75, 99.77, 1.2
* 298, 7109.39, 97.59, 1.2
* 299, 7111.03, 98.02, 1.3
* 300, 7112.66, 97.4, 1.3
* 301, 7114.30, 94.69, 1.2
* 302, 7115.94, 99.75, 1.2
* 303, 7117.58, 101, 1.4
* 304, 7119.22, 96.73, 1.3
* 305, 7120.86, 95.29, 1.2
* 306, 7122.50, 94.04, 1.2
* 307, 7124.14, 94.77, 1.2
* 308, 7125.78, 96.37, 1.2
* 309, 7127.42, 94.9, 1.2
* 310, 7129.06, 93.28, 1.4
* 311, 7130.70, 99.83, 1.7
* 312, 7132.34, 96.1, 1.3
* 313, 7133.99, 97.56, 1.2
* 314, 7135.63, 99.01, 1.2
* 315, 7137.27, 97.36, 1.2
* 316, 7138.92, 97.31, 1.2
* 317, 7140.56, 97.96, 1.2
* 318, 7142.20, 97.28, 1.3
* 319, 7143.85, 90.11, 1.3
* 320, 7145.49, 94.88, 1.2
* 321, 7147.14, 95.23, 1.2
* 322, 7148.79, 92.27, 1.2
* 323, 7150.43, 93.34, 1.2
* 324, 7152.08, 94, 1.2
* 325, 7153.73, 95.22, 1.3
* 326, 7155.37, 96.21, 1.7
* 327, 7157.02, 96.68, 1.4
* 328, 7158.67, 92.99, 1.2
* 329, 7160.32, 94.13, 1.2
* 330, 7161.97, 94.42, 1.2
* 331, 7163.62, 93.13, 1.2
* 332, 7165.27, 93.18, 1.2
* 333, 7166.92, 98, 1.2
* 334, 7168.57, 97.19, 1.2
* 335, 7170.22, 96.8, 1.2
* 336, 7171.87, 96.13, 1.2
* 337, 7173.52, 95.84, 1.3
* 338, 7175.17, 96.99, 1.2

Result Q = 0.03 mag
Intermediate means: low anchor 112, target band 102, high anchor 102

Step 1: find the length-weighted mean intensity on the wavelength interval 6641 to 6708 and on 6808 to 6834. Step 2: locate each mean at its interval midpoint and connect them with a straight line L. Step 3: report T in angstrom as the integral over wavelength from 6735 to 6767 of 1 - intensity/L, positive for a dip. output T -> 1.1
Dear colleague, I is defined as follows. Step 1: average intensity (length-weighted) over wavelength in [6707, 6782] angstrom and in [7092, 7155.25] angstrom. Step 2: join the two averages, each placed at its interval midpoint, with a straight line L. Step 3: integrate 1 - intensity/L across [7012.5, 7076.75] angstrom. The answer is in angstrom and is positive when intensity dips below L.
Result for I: -3.37 angstrom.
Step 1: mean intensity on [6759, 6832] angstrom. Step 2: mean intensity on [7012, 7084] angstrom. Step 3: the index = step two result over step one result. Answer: 1.03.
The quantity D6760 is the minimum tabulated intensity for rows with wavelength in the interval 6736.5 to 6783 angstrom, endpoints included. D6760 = 99.48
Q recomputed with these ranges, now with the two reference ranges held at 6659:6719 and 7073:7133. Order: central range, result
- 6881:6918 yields 0.03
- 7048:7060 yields -0.04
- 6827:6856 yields 0.07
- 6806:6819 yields 0.06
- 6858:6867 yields 0.05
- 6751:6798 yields 0.08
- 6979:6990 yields 0.01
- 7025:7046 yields -0.05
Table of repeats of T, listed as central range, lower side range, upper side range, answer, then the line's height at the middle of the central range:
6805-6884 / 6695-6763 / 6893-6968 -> 3.1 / 105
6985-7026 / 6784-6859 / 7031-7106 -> 0.0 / 102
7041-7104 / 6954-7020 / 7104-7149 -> -2.6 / 98.6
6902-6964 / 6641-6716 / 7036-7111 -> 2.5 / 106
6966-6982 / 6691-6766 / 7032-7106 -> 0.7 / 105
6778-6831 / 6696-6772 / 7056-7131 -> 2.7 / 107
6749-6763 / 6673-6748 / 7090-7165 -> 0.9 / 110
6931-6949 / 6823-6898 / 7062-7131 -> -0.1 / 101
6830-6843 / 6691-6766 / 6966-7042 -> 0.6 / 107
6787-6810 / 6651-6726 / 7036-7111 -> 1.8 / 109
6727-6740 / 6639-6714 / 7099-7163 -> -0.5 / 111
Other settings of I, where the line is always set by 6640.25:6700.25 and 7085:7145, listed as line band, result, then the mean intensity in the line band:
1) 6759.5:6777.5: 1.4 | 102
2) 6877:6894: 0.6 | 102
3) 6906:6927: 0.7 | 101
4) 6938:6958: 0.2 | 103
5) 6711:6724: -0.6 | 117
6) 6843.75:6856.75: 1.0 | 99.4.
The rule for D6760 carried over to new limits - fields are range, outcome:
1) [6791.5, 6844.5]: 96.49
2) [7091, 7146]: 90.11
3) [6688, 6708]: 104.1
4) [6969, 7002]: 96.86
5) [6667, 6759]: 100.8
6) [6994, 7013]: 98.62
